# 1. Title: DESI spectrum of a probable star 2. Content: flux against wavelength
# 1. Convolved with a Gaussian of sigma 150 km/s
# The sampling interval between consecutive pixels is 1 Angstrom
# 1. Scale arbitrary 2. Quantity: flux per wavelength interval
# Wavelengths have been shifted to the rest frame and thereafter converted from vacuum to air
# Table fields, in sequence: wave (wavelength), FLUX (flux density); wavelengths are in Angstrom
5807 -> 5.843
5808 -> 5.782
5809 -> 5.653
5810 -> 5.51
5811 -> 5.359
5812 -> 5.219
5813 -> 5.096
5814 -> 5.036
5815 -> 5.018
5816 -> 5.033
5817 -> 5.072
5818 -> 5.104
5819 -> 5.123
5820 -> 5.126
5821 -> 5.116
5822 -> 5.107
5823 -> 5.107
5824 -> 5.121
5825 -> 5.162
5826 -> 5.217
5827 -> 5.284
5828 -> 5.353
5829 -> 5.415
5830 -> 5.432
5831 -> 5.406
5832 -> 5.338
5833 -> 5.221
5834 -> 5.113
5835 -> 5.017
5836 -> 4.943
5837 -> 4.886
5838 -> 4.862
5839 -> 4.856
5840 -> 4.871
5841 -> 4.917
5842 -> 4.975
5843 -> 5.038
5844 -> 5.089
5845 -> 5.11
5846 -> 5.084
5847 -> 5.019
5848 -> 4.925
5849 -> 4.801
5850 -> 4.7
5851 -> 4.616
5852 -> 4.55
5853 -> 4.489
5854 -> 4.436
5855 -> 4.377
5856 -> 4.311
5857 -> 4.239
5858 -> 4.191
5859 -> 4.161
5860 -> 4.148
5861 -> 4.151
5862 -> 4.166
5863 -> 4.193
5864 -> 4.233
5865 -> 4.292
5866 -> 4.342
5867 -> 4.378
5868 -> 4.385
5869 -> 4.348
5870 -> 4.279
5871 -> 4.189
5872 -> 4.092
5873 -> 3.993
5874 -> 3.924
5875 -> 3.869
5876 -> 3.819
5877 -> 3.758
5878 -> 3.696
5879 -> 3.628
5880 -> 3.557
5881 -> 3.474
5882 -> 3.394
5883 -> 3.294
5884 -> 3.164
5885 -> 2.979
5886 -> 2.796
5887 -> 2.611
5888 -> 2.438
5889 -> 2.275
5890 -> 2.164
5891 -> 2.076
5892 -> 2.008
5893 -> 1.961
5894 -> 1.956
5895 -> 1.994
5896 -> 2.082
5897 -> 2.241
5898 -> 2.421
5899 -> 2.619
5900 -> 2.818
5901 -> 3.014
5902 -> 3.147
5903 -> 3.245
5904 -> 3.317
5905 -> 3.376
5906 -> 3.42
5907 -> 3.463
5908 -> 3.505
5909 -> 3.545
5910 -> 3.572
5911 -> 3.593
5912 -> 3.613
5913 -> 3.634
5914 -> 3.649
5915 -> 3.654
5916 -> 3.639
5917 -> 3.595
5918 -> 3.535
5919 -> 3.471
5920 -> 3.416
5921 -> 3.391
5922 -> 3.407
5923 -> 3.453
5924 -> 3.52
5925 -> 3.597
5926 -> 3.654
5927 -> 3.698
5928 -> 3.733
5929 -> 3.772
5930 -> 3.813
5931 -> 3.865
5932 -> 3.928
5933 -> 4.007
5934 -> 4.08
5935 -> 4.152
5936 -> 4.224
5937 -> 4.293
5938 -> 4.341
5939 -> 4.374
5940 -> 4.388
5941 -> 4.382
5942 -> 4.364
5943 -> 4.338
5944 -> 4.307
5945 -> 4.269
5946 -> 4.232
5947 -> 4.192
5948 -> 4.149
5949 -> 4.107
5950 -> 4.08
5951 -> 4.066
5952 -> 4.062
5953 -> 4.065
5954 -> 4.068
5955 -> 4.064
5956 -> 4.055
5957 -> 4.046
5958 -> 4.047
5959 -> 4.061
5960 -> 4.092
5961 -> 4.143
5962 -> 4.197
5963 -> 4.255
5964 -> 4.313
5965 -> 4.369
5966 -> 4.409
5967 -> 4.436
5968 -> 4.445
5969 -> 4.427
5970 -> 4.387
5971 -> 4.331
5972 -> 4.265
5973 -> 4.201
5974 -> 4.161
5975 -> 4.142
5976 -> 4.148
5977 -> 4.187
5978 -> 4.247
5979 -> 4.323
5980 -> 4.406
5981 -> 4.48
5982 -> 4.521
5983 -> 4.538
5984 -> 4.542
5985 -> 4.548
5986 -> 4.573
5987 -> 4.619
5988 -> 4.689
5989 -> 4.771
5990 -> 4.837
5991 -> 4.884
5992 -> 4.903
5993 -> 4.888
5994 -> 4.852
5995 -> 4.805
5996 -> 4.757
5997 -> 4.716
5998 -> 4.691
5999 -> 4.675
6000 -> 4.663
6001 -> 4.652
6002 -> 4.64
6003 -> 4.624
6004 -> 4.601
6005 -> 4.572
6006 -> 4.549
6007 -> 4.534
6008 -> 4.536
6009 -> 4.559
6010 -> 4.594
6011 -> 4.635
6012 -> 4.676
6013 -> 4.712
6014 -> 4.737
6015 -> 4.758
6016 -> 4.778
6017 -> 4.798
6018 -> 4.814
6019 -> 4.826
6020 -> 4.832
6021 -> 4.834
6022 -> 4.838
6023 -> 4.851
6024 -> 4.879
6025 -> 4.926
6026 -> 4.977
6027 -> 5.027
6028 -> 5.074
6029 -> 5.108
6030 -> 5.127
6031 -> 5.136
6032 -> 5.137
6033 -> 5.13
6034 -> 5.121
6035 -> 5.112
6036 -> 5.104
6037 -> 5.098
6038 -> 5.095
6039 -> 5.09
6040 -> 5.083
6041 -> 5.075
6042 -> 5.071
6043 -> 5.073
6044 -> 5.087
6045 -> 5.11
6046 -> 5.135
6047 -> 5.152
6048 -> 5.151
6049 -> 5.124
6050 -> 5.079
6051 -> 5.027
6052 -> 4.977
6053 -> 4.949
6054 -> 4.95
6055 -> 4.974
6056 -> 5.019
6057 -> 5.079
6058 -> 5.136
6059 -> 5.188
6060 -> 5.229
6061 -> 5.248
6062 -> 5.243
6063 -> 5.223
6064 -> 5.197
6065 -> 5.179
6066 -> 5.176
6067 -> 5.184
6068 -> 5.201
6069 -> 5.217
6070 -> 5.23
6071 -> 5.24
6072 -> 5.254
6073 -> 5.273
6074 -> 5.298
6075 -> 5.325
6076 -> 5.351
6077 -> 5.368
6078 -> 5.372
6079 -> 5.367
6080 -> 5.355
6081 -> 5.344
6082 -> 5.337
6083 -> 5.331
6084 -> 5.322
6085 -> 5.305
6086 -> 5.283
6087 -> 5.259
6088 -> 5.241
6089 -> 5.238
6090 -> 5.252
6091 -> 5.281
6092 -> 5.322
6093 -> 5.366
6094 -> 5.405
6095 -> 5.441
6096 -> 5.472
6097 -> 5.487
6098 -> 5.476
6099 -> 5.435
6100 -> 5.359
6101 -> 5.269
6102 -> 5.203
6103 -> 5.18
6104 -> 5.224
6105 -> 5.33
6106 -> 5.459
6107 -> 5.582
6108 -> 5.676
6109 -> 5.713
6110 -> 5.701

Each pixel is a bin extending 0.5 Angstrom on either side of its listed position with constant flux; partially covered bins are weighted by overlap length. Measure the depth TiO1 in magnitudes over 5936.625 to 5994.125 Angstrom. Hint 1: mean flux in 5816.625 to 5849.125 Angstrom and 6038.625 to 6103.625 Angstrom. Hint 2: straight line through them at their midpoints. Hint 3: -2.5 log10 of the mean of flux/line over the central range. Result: 0.19 mag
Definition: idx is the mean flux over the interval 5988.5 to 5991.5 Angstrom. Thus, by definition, 4.83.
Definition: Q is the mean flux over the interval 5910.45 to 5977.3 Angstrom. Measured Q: 4.02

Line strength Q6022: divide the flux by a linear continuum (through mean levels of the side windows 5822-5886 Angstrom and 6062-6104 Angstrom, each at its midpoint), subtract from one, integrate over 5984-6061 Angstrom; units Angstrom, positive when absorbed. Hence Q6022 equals 3.0 Angstrom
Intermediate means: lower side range 4.49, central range 4.89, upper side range 5.3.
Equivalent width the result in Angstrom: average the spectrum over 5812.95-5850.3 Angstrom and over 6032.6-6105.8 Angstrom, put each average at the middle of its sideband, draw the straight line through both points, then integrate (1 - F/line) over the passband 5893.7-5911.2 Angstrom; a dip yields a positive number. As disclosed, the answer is 7.4 Angstrom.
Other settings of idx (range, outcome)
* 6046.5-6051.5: 5.11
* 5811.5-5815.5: 5.09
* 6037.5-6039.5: 5.09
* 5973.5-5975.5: 4.15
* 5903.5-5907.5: 3.39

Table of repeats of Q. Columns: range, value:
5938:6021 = 4.45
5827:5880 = 4.57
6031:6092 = 5.18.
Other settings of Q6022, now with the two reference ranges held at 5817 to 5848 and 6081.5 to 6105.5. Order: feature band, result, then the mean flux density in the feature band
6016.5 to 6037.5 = 1.1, 4.99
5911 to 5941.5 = 8.1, 3.81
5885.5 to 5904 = 9.7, 2.46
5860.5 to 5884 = 5.4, 3.96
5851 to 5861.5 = 1.7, 4.32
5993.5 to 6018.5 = 2.7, 4.68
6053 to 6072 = 0.5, 5.16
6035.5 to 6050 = 0.5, 5.1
